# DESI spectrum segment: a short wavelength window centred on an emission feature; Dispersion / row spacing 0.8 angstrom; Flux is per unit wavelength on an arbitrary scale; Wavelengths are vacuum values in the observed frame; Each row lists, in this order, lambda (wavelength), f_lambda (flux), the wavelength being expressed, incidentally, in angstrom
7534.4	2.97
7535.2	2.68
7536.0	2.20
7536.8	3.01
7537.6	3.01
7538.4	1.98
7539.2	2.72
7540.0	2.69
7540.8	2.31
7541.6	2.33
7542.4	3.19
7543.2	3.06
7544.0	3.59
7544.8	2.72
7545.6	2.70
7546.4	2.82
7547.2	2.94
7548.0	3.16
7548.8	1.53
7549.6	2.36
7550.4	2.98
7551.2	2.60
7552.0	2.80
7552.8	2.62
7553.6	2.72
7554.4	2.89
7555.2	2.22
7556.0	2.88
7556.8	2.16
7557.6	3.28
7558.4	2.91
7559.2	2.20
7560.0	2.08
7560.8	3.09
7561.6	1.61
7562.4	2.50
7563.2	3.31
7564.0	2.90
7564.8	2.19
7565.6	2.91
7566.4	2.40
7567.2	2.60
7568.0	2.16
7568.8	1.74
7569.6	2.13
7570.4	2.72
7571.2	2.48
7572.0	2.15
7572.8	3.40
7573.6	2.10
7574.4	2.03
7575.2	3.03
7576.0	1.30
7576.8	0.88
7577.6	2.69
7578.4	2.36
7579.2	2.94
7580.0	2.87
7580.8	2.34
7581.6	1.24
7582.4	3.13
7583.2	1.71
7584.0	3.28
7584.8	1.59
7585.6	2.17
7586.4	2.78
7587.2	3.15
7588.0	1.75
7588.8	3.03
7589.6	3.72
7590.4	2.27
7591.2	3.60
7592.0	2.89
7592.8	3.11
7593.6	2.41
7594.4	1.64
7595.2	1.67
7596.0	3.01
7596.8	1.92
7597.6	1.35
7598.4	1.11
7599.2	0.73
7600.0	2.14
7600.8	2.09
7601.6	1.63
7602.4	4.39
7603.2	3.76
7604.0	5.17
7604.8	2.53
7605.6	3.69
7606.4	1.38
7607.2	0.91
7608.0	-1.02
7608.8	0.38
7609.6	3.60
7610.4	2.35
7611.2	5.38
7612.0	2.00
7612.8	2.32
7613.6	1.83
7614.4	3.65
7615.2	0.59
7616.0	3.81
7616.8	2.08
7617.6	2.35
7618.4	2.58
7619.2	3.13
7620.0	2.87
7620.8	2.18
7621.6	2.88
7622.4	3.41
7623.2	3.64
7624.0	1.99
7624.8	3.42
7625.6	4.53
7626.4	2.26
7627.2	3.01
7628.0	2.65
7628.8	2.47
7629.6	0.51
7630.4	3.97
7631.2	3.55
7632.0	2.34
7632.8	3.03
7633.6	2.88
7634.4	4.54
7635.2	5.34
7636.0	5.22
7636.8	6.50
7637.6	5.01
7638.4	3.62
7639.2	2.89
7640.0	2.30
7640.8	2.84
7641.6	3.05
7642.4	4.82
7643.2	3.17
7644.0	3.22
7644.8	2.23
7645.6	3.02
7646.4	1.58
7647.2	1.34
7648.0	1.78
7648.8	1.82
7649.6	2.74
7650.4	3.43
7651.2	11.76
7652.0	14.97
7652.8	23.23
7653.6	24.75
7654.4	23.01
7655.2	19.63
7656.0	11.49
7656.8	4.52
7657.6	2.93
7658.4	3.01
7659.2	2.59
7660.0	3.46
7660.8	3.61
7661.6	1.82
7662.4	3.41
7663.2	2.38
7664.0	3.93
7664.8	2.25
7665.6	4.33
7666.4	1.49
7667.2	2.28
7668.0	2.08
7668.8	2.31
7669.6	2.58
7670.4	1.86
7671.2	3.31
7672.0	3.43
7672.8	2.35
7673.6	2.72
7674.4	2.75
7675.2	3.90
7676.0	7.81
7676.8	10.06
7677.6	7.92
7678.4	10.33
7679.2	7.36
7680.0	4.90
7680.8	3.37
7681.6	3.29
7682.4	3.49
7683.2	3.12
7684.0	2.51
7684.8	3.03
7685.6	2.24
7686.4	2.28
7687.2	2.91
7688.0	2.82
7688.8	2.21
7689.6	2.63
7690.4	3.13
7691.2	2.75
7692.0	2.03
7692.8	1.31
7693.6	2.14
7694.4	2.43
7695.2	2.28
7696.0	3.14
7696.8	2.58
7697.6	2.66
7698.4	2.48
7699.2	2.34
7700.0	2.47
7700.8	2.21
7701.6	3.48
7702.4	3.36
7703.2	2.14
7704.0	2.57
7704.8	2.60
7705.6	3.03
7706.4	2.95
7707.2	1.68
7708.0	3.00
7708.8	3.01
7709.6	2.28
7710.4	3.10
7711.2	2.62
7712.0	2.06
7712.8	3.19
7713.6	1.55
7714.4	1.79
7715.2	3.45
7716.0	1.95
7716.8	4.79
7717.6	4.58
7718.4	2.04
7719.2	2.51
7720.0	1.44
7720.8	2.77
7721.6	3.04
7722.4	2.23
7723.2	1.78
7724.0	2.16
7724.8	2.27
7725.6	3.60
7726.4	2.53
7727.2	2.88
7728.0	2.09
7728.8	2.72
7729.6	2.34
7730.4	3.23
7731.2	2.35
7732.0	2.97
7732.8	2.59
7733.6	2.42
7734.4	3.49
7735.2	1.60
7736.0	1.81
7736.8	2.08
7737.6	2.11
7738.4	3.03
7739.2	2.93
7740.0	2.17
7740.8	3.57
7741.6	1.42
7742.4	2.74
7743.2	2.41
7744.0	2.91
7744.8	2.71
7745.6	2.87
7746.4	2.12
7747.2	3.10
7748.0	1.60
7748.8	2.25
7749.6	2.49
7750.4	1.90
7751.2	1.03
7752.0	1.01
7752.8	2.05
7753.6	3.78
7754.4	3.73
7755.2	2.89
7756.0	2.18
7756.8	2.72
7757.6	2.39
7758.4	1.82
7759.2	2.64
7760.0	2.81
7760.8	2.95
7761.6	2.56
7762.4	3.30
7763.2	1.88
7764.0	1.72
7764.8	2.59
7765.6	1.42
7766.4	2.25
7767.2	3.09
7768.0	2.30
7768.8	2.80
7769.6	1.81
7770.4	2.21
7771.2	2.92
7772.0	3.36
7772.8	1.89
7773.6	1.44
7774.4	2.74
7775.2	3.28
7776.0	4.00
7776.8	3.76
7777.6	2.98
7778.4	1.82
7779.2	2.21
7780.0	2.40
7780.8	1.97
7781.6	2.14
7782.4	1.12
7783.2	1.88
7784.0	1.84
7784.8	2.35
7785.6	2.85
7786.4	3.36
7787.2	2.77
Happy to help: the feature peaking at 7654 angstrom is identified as H-alpha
